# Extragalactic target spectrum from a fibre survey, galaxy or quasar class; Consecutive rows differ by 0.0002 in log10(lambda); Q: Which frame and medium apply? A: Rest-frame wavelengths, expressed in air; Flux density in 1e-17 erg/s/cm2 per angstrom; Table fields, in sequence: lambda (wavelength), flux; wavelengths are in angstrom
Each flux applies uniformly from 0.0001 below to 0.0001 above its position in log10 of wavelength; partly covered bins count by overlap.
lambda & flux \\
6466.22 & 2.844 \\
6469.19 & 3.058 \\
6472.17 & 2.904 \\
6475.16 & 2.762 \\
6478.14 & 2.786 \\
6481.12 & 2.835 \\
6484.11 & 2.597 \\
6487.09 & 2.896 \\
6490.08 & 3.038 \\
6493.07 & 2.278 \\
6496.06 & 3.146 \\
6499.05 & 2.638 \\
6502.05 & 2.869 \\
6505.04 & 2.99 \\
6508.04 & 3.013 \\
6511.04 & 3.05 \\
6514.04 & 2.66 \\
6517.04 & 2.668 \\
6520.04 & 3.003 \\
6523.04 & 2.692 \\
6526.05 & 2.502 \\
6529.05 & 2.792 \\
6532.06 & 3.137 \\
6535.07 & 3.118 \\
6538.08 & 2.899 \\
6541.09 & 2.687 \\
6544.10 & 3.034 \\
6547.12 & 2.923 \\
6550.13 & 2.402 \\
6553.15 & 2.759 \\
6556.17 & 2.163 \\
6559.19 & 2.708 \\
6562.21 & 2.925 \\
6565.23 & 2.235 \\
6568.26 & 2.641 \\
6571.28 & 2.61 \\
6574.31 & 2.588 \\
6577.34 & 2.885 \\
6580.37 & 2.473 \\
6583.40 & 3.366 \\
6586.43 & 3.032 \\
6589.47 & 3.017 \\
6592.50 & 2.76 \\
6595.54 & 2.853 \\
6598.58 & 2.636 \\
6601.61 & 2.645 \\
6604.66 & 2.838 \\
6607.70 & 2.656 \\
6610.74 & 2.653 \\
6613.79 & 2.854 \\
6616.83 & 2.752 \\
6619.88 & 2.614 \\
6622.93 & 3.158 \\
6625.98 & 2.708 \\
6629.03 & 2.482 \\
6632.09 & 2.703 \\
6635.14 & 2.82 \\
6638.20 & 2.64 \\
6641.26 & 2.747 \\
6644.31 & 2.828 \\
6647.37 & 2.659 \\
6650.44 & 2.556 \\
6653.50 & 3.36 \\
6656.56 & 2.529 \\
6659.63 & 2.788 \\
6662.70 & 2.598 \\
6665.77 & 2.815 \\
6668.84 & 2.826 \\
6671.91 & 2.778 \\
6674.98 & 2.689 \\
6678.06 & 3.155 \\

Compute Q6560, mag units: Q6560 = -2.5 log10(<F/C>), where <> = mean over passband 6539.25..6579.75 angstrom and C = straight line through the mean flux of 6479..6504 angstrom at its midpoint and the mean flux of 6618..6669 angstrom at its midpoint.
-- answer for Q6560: 0.05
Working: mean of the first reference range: 2.79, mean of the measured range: 2.66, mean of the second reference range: 2.75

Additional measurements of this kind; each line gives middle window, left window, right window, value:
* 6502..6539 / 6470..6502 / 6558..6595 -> -0.03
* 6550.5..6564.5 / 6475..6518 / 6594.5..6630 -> 0.07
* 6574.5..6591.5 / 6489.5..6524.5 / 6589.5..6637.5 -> -0.06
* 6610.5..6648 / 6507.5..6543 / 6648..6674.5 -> 0.02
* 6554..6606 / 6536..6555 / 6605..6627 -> 0.02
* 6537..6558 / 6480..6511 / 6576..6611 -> 0.06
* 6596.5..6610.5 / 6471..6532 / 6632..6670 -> 0.03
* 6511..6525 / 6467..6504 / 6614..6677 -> 0.01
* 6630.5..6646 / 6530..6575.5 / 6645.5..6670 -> 0.00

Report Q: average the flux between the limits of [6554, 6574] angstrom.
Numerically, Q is 2.56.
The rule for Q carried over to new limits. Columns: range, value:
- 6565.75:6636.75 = 2.76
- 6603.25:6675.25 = 2.75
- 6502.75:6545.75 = 2.87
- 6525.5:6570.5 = 2.73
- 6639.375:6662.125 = 2.77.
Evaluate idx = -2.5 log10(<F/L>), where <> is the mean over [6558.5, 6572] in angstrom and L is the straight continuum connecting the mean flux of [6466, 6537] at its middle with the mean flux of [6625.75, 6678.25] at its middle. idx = 0.07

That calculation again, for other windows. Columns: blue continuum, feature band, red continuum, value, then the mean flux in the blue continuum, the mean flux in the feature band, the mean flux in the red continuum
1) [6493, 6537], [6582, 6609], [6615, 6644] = -0.03 mag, 2.86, 2.87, 2.74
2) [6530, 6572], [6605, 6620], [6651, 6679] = 0.02 mag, 2.73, 2.73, 2.82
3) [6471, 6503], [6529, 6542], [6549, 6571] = -0.12 mag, 2.79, 2.95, 2.55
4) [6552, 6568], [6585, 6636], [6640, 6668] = -0.04 mag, 2.56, 2.77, 2.77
